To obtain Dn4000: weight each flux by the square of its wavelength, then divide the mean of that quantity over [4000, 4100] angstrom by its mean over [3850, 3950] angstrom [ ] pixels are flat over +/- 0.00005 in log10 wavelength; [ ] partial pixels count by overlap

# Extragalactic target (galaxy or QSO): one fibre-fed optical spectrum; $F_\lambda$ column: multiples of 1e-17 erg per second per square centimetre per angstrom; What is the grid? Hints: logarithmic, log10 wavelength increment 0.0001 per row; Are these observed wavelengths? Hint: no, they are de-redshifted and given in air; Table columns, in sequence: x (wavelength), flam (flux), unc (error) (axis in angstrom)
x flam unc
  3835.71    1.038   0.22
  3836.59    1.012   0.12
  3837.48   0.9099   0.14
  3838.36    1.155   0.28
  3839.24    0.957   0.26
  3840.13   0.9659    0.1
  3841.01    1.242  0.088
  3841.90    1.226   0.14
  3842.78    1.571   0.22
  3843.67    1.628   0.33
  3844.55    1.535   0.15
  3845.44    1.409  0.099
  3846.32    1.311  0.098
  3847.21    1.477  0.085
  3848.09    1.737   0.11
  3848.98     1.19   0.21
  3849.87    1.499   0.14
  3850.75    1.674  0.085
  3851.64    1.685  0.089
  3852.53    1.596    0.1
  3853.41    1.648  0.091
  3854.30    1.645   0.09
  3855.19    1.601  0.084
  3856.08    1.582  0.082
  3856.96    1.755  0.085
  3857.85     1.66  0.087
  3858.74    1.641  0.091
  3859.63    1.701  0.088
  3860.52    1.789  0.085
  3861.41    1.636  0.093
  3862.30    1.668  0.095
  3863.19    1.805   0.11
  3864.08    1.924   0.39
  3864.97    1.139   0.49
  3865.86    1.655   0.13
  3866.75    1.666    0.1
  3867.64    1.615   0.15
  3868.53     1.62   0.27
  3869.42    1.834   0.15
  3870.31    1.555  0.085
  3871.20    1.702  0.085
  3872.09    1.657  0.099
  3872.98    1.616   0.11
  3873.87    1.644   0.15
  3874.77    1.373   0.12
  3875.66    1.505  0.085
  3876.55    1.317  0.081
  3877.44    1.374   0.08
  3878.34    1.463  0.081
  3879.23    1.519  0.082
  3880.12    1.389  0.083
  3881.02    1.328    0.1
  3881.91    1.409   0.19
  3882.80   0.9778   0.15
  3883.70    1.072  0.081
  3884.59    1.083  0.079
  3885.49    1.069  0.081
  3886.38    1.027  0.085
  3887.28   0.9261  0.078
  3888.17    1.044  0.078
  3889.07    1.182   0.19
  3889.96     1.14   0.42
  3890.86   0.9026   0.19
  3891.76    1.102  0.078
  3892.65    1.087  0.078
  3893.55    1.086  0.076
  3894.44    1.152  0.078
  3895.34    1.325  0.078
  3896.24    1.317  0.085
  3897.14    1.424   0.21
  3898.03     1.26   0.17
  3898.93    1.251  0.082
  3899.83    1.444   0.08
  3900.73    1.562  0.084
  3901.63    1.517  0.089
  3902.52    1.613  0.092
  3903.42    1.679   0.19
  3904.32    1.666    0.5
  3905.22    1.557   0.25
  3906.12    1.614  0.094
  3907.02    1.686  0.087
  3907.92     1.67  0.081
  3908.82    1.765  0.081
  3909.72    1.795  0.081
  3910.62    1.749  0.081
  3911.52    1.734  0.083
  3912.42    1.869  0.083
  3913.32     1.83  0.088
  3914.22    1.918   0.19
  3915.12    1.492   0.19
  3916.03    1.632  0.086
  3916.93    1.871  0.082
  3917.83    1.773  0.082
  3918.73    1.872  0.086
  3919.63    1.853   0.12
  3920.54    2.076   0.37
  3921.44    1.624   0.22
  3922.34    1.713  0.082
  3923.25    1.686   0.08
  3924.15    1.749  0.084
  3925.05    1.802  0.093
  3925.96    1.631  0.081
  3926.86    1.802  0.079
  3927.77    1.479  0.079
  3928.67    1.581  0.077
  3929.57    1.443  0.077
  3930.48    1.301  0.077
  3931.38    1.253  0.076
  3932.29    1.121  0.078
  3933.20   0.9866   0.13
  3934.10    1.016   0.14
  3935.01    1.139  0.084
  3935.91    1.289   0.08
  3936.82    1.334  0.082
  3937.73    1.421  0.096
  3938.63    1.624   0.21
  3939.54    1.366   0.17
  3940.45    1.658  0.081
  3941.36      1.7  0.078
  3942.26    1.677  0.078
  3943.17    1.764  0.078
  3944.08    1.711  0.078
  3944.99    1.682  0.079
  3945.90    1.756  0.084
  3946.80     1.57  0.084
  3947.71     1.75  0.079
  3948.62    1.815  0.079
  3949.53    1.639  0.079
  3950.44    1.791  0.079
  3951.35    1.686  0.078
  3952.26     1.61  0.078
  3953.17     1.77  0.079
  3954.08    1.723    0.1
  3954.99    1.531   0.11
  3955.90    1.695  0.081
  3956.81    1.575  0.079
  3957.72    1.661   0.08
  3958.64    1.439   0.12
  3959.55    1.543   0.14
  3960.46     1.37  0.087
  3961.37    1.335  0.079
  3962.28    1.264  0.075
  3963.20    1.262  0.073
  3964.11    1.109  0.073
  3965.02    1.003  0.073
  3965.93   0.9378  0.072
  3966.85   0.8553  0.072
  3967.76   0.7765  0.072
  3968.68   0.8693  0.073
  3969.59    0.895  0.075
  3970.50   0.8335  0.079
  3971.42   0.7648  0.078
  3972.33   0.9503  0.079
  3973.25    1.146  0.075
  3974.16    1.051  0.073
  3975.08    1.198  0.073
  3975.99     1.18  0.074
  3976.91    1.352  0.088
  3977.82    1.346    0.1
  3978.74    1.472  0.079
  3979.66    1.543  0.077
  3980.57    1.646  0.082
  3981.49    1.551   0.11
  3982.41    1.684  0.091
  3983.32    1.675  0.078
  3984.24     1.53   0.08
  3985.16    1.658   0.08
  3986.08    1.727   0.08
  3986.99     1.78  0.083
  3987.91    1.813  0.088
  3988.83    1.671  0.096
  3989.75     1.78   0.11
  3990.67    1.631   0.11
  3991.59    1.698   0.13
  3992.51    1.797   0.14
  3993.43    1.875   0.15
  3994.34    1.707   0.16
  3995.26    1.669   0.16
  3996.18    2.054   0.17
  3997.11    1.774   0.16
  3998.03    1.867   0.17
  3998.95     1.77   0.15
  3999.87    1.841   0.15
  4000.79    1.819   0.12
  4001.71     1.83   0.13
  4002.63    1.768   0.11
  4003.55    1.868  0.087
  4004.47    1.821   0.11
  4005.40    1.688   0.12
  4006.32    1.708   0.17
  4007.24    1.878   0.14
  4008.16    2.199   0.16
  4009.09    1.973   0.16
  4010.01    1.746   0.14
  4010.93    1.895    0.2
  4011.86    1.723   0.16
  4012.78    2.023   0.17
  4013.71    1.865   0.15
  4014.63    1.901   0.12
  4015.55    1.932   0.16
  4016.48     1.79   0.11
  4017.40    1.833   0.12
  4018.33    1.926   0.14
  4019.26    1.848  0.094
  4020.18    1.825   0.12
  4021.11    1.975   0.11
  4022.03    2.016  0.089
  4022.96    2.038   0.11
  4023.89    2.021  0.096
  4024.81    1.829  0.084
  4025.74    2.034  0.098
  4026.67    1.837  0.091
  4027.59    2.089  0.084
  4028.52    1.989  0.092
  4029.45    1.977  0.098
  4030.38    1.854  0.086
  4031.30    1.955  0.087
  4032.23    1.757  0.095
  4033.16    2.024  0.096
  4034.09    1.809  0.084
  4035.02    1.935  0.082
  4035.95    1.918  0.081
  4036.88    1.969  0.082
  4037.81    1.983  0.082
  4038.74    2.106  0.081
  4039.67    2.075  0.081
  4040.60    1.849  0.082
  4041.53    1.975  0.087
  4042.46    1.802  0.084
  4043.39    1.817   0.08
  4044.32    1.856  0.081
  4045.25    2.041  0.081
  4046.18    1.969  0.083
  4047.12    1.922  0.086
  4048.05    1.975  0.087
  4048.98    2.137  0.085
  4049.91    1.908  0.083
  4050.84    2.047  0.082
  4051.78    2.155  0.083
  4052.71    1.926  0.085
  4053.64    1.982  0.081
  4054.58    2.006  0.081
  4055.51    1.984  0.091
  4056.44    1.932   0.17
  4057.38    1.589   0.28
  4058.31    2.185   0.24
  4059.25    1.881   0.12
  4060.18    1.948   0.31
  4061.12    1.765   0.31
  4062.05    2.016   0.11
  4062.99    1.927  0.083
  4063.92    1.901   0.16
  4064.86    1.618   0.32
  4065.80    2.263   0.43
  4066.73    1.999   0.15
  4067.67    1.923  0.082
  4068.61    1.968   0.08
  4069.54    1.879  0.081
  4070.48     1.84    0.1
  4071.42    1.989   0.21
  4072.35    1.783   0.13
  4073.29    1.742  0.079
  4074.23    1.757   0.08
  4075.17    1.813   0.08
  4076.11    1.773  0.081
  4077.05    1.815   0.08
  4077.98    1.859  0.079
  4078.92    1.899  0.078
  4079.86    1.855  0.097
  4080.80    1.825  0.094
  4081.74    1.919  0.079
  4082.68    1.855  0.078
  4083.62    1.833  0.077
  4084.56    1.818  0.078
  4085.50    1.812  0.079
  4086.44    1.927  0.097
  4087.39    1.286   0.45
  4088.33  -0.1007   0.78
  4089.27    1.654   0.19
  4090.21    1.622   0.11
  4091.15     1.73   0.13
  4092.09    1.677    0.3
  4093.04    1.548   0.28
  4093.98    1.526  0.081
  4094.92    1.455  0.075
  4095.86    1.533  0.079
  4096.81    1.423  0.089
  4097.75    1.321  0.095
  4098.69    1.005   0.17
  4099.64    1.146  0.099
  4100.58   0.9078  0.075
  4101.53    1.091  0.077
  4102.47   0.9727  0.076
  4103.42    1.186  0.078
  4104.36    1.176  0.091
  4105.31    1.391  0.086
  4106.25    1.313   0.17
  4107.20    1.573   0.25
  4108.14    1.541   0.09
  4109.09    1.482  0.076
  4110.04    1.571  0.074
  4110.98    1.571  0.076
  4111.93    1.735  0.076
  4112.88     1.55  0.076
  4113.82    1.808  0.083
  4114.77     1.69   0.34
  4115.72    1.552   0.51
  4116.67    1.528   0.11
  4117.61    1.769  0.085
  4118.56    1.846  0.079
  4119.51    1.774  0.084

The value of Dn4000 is 1.30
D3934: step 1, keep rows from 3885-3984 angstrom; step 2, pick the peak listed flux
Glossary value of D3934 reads 2.076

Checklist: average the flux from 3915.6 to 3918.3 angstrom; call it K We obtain 1.76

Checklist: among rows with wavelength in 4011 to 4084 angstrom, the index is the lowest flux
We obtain 1.589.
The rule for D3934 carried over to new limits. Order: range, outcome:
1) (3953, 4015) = 2.199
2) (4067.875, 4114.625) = 1.989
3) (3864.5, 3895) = 1.834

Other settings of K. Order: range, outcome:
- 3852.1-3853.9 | 1.63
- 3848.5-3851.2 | 1.46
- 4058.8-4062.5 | 1.9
